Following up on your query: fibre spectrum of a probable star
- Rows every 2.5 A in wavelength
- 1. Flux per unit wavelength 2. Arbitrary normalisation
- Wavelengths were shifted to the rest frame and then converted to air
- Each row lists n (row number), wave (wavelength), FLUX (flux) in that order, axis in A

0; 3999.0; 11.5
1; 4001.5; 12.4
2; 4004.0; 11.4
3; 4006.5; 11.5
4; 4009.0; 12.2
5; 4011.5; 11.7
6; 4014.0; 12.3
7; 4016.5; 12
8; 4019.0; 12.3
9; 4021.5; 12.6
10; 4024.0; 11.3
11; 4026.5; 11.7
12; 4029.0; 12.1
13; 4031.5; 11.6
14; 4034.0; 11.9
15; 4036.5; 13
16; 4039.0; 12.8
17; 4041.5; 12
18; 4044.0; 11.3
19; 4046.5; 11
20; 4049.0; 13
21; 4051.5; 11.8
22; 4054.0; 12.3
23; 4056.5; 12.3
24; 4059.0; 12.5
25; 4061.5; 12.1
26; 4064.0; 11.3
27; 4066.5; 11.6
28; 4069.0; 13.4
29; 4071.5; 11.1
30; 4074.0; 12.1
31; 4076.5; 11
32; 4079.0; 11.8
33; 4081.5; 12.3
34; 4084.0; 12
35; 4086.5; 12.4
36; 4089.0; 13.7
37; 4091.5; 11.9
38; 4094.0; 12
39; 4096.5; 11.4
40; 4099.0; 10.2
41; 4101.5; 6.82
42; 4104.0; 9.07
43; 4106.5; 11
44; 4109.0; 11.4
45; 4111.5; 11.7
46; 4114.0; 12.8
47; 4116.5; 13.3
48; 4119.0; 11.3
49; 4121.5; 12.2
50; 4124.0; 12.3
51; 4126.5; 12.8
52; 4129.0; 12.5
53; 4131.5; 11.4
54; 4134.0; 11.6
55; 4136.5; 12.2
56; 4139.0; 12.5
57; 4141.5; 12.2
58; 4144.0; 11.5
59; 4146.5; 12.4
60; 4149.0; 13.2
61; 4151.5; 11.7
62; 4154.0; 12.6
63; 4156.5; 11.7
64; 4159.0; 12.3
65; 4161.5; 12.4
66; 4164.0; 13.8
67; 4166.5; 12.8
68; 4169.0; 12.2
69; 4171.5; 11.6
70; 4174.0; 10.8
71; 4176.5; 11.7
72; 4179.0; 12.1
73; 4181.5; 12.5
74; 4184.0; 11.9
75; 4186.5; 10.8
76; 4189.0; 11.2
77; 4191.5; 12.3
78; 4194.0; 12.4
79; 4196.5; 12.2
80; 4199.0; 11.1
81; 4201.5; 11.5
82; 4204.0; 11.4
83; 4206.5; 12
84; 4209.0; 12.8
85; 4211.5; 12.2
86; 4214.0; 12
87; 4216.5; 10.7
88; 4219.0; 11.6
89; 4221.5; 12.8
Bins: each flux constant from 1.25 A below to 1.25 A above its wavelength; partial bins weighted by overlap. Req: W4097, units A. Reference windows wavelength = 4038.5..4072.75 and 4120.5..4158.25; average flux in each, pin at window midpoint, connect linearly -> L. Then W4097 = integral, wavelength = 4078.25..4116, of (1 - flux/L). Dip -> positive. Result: 2.2 A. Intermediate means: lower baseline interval 12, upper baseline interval 12.2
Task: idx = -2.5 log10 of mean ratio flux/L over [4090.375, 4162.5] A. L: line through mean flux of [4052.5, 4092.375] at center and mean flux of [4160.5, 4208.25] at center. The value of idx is 0.03 mag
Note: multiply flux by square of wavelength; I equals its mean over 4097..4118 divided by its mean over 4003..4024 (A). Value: 0.9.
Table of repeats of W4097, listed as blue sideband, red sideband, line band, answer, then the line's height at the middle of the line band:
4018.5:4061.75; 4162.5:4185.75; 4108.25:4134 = -0.10 A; 12.1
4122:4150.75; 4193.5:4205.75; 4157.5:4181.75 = -0.52 A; 11.9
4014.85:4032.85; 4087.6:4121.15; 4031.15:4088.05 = -1.85 A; 11.7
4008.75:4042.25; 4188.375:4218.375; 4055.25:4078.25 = 0.21 A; 12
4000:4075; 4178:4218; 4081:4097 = -0.44 A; 12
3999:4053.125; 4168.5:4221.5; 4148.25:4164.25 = -0.81 A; 11.8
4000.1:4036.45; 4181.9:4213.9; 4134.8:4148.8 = -0.40 A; 11.9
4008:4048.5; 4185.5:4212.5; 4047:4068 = -0.20 A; 12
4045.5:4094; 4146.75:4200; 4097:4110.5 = 2.52 A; 12.1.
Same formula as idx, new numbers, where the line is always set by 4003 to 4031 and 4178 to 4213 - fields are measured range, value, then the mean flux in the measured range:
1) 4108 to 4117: -0.03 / 12.2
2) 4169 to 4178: 0.04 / 11.5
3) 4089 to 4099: 0.01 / 11.8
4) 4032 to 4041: -0.05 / 12.4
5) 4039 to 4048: 0.02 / 11.7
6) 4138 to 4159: -0.03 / 12.2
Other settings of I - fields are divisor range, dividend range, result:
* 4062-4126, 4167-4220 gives 1.06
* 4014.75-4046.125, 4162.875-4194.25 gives 1.07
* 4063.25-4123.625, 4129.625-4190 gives 1.07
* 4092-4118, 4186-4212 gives 1.12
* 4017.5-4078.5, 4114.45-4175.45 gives 1.07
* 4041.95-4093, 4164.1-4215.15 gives 1.05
